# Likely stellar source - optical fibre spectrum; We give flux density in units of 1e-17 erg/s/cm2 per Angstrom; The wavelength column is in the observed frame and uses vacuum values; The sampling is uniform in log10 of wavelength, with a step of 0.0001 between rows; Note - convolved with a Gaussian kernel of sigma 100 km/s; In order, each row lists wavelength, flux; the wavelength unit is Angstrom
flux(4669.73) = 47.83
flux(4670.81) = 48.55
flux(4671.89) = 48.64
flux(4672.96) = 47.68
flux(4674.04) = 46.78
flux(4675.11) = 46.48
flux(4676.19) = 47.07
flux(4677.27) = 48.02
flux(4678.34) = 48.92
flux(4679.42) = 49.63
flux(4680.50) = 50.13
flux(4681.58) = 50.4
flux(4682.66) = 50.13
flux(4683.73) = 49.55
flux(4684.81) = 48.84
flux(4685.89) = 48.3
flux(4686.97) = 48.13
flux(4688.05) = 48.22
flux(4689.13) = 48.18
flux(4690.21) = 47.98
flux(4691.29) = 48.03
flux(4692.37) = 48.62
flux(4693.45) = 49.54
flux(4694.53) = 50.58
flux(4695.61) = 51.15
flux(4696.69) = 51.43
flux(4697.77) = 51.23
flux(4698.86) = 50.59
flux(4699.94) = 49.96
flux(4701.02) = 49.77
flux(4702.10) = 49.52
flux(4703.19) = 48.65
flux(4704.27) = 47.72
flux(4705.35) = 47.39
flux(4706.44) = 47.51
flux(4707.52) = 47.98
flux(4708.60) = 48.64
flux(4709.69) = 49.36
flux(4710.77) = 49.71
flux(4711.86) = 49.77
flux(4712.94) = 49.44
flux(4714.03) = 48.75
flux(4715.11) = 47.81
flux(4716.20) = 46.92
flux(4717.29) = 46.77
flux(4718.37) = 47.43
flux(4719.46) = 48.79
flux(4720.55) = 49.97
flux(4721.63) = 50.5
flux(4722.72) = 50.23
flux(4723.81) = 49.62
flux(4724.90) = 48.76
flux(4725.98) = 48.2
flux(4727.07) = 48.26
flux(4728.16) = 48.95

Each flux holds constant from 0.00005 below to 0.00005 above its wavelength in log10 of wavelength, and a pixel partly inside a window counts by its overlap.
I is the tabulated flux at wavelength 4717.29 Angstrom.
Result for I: 46.77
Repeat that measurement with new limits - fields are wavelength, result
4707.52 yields 47.98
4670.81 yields 48.55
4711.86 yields 49.77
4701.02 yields 49.77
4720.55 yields 49.97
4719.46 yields 48.79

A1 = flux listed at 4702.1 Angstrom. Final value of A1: 49.52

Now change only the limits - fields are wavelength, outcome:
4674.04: 46.78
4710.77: 49.71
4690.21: 47.98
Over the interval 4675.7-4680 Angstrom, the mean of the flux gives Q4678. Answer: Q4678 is 48.4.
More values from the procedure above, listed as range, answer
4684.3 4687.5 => 48.4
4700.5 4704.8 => 48.9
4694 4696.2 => 50.9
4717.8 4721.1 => 48.8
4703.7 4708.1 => 47.8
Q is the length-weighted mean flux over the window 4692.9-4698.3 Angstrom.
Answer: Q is 50.8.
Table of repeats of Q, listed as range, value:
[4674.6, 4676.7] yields 46.7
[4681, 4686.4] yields 49.5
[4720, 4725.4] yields 49.8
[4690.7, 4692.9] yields 48.3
